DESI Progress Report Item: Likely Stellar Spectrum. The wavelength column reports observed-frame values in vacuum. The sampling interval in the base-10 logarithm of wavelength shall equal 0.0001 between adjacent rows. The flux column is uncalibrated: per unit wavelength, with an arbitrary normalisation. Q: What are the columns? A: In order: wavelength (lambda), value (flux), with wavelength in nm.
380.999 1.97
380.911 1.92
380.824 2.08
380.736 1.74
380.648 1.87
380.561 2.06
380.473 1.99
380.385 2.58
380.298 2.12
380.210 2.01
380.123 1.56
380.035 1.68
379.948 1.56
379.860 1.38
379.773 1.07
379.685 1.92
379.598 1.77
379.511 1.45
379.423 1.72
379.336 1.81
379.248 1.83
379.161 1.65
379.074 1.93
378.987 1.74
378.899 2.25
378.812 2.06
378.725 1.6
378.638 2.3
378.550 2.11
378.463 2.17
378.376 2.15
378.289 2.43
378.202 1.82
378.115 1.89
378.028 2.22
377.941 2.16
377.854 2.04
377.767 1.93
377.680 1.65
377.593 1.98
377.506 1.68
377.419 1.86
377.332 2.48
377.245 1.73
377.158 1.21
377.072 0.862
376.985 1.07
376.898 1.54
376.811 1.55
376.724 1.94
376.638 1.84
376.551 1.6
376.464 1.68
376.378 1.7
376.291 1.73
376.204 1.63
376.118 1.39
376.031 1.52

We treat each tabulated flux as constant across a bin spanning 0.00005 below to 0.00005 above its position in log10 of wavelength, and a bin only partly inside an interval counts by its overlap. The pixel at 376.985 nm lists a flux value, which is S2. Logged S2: 1.07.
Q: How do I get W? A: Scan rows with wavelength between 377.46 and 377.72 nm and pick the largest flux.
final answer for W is 1.98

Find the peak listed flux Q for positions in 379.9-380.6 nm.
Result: 2.58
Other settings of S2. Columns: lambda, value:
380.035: 1.68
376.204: 1.63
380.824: 2.08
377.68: 1.65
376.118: 1.39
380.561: 2.06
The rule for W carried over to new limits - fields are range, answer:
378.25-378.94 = 2.43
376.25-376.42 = 1.73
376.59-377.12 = 1.94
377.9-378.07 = 2.22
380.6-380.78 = 1.87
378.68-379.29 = 2.25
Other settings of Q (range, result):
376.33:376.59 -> 1.7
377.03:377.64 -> 2.48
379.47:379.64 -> 1.77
